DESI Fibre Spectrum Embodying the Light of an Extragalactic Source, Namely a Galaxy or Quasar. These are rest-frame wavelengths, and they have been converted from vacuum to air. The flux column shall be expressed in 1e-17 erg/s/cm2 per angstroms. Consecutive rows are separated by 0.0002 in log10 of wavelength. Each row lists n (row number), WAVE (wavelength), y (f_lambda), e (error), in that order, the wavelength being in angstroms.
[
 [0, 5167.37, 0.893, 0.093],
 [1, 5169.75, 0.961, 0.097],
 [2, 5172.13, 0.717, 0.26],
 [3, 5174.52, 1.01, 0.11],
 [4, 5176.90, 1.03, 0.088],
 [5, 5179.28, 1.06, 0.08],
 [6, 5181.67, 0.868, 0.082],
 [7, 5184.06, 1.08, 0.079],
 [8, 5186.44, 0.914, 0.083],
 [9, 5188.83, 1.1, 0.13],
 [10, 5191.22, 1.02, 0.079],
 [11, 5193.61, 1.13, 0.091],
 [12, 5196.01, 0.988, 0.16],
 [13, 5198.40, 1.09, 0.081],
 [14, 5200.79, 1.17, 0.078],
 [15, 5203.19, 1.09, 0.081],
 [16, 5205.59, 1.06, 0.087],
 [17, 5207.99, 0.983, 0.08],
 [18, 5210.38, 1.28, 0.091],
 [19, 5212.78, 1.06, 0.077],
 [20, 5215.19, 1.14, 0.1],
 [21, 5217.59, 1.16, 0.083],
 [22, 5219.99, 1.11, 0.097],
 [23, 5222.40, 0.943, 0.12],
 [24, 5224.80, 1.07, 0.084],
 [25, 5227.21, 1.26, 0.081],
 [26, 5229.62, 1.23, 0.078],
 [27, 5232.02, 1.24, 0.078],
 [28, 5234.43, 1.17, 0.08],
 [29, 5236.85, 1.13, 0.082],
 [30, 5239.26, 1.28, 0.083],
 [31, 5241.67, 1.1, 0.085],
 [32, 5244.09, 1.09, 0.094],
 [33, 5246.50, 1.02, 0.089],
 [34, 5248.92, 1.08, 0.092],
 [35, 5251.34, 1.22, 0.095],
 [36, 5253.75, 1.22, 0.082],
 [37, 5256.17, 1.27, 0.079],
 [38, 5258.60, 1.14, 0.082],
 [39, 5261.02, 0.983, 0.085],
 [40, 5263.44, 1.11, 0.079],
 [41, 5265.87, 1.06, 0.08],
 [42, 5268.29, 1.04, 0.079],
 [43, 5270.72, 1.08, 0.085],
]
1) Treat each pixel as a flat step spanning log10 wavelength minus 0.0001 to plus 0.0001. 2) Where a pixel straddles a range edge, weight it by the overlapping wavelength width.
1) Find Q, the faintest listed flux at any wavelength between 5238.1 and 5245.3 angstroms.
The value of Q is 1.09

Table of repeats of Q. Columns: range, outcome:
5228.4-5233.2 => 1.23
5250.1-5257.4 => 1.22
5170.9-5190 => 0.717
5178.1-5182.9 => 0.868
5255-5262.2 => 0.983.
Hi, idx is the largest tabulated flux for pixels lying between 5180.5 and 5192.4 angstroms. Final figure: 1.1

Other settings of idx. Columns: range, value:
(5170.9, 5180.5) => 1.06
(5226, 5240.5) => 1.28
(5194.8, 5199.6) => 1.09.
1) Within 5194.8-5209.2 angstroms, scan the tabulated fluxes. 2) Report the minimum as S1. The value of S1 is 0.983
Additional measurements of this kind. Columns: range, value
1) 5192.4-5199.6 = 0.988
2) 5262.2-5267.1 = 1.06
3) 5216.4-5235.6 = 0.943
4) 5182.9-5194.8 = 0.914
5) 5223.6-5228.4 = 1.07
